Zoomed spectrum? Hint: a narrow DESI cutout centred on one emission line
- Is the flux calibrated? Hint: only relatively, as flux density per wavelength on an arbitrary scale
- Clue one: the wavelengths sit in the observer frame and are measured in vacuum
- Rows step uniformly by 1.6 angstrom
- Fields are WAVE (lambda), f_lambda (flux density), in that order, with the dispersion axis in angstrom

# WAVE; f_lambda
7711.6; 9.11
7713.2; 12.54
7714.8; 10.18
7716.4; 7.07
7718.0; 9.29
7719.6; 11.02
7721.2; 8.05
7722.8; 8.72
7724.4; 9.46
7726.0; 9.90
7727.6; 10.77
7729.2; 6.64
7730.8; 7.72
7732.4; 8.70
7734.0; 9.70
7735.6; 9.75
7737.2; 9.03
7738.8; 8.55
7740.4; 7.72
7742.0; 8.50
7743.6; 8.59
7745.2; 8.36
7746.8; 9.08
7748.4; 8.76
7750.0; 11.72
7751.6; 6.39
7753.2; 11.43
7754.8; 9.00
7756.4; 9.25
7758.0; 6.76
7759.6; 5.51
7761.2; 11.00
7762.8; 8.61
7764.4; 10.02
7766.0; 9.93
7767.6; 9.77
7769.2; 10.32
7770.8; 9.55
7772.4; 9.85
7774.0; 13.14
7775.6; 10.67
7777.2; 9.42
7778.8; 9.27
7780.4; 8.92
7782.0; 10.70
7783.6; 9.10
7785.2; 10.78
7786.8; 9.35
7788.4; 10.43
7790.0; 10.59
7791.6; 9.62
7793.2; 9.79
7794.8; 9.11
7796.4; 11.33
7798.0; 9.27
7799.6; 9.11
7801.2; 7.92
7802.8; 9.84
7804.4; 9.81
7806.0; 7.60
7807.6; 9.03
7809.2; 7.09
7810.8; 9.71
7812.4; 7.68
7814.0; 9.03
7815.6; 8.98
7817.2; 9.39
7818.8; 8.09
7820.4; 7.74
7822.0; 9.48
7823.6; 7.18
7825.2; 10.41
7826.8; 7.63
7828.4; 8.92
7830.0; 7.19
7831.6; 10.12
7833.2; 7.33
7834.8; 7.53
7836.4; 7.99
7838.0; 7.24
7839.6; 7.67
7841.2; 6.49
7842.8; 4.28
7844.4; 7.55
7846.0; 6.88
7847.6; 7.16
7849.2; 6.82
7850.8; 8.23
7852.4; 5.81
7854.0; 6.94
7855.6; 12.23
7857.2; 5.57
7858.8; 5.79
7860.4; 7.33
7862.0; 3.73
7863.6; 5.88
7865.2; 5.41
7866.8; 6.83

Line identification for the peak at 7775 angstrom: C III]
